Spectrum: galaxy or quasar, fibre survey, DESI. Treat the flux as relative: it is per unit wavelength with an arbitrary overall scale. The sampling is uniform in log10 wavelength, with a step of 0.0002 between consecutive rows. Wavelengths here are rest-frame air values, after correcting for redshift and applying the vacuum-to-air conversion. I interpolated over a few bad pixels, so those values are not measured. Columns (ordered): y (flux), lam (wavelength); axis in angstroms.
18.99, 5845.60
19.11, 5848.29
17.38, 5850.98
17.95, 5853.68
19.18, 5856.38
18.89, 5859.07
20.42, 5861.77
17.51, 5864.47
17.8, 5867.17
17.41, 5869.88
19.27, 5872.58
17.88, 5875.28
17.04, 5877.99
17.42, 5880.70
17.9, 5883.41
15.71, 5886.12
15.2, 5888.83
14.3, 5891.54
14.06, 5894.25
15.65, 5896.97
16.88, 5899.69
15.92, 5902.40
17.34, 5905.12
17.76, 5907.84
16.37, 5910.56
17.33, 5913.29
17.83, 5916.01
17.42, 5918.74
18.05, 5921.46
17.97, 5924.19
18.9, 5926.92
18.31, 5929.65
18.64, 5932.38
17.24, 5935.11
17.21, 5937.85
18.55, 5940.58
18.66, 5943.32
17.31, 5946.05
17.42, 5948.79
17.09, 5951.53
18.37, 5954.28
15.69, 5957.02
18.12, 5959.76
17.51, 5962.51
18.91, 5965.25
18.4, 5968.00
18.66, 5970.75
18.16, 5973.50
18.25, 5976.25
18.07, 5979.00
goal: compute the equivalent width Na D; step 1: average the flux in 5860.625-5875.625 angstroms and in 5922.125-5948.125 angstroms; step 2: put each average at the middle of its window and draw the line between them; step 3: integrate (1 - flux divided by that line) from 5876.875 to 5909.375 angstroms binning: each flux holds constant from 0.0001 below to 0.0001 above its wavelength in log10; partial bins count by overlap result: 3.6 angstroms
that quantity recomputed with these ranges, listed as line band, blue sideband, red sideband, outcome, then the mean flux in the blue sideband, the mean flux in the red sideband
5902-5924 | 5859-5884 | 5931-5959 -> 0.61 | 18.1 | 17.6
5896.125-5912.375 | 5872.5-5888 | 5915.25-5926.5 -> 0.88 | 17.3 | 17.9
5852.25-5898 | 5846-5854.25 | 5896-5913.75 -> 0.81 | 18.3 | 16.7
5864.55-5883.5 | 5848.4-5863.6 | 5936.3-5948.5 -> 0.80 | 18.8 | 17.9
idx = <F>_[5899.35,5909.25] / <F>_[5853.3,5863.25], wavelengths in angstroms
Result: 0.88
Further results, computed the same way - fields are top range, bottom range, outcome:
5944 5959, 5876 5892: 1.05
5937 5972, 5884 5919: 1.10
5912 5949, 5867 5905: 1.08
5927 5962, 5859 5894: 1.03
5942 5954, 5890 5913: 1.10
